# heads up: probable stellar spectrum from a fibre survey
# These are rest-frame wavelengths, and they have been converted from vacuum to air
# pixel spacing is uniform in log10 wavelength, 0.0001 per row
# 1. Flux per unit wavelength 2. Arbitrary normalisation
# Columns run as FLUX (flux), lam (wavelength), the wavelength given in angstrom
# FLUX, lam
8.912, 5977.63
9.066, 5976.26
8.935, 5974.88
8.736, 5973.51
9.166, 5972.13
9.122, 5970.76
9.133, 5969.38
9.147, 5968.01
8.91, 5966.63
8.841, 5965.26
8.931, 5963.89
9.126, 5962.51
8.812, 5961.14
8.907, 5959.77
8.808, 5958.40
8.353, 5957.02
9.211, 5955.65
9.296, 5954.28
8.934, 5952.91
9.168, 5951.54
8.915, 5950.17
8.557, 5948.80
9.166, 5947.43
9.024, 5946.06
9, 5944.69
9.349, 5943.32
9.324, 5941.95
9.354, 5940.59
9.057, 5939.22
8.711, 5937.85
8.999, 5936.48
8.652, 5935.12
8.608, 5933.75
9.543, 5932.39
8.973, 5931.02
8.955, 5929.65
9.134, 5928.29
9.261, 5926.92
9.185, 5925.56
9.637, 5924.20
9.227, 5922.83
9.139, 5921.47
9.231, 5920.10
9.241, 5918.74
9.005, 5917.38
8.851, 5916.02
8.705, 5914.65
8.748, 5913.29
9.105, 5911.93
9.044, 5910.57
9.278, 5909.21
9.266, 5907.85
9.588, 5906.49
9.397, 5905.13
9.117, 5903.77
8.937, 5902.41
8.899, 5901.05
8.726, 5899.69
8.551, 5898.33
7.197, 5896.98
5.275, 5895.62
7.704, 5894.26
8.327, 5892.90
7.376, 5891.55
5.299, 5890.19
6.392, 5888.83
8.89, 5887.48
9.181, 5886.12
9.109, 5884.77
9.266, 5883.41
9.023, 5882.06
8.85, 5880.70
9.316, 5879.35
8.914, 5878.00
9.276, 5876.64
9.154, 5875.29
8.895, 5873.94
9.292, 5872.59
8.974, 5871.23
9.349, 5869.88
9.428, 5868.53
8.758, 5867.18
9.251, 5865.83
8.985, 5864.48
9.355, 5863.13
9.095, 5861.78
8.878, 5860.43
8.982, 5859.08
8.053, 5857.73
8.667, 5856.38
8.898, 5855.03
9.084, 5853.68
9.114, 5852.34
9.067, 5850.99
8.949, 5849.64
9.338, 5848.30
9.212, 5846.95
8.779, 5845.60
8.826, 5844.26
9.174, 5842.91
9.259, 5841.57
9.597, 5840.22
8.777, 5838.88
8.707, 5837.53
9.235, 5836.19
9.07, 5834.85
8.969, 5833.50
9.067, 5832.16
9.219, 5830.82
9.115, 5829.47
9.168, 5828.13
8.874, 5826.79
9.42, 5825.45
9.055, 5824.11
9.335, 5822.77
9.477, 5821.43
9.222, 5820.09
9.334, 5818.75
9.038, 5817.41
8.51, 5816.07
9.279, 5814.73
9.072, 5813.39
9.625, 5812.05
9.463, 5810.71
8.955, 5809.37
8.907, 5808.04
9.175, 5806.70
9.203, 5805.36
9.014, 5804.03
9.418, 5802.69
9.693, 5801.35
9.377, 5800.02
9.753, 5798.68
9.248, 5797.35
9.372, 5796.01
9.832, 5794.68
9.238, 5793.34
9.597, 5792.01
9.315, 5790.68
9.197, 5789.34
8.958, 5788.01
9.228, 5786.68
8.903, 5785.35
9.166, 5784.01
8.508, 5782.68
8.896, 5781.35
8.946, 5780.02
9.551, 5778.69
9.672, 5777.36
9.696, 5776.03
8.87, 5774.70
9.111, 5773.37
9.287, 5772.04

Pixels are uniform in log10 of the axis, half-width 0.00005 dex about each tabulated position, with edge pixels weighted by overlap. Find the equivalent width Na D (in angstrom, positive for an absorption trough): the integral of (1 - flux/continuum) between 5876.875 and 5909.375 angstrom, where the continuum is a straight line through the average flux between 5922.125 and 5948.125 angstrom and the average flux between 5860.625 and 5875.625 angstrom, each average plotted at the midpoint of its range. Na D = 2.5 angstrom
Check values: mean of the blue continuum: 9.13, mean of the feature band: 8.41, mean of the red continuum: 9.11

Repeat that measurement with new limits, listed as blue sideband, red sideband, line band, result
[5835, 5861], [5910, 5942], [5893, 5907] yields 1.11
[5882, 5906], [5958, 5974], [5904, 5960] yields -3.25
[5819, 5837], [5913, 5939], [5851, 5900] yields 2.85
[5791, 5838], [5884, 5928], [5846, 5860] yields 0.05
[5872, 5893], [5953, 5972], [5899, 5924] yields -1.14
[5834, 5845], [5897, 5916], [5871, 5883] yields -0.10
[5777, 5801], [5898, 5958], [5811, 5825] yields 0.03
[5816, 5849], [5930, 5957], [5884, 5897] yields 2.25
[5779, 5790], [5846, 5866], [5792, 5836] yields -1.21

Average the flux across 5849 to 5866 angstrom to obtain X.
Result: 8.94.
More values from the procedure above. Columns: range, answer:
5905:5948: 9.11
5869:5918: 8.62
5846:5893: 8.8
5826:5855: 9.08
